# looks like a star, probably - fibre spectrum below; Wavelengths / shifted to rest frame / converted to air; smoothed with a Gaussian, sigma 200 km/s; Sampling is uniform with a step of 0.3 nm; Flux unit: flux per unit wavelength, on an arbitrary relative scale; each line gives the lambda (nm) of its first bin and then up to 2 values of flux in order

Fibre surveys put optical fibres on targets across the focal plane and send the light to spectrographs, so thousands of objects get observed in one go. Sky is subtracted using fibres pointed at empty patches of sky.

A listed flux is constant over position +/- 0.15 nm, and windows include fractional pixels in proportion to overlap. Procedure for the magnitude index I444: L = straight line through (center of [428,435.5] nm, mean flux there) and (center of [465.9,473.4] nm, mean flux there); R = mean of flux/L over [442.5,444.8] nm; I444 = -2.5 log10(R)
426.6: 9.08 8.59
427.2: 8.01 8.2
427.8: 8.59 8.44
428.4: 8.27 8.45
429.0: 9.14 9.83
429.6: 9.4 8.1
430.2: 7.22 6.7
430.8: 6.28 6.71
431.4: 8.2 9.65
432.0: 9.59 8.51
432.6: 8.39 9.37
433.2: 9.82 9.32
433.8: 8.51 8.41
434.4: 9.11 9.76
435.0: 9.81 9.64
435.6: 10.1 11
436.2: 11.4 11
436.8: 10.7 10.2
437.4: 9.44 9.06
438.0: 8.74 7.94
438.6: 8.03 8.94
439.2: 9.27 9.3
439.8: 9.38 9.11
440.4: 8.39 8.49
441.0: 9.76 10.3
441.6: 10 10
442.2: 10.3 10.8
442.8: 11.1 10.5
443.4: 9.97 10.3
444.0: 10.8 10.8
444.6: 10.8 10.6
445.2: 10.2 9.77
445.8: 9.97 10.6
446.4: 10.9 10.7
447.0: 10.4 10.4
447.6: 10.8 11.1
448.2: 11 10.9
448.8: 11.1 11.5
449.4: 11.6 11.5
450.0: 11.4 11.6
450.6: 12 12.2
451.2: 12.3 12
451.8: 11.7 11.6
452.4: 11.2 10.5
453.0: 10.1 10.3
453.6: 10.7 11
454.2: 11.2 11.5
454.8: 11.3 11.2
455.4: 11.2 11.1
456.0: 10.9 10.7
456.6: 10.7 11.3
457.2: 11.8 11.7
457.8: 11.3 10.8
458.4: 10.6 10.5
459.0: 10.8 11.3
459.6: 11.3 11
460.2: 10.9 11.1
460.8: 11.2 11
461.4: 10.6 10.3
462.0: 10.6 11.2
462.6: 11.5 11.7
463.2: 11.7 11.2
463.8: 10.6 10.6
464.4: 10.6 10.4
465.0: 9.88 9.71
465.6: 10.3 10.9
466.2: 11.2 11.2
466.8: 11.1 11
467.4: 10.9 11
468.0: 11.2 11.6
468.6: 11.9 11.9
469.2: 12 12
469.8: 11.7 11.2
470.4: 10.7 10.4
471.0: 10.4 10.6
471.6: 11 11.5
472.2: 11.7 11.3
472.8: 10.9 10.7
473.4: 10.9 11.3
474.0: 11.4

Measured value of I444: -0.12 mag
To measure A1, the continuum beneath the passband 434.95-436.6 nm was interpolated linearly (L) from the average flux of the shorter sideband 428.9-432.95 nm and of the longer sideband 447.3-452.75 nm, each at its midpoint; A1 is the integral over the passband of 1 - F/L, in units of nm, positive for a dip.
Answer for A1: -0.25 nm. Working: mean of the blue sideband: 8.33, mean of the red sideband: 11.4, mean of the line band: 10.5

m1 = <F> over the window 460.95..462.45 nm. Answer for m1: 10.7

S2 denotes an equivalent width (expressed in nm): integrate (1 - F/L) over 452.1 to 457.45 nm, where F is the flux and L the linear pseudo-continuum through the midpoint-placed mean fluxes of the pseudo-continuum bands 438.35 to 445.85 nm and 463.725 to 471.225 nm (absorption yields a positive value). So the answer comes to -0.31 nm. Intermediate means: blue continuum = 9.85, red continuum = 11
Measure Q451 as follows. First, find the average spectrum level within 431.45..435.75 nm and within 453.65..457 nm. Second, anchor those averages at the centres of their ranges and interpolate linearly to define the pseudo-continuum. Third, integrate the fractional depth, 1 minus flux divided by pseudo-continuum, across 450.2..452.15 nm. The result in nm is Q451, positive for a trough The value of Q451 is -0.22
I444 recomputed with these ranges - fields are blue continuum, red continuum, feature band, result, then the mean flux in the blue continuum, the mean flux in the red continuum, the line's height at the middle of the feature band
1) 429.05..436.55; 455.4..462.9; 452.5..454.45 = -0.01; 9.01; 11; 10.6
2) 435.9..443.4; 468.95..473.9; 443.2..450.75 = -0.08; 9.71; 11.2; 10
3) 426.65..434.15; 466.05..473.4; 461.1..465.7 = 0.00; 8.48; 11.2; 10.8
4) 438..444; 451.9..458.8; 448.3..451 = -0.11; 9.58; 11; 10.4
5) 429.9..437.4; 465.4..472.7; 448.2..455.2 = -0.12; 9.13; 11.2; 10.2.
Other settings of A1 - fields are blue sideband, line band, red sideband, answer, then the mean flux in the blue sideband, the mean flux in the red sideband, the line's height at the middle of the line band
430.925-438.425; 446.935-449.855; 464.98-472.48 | -0.28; 9.37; 11.1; 10.1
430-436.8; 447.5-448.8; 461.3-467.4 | -0.14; 9.05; 10.8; 9.89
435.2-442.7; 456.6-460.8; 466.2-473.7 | -0.18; 9.66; 11.2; 10.6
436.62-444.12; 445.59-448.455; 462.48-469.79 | -0.18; 9.63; 11.1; 10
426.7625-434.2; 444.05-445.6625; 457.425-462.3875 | -0.13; 8.47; 10.9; 9.68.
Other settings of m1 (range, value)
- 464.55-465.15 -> 10.1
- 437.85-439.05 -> 8.41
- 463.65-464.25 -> 10.6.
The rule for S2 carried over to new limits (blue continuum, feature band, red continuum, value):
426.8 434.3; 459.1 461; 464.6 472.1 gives -0.12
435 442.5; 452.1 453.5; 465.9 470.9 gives -0.03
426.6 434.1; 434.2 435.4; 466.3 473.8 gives -0.10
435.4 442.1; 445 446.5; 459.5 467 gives -0.05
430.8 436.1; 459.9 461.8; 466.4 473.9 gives -0.04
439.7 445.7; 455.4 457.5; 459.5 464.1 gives -0.07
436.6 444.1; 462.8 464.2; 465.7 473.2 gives -0.04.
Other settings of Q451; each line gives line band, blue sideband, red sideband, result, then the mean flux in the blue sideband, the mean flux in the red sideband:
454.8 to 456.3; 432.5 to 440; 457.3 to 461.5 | -0.04 nm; 9.47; 11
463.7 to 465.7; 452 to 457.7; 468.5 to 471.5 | 0.16 nm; 11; 11.3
